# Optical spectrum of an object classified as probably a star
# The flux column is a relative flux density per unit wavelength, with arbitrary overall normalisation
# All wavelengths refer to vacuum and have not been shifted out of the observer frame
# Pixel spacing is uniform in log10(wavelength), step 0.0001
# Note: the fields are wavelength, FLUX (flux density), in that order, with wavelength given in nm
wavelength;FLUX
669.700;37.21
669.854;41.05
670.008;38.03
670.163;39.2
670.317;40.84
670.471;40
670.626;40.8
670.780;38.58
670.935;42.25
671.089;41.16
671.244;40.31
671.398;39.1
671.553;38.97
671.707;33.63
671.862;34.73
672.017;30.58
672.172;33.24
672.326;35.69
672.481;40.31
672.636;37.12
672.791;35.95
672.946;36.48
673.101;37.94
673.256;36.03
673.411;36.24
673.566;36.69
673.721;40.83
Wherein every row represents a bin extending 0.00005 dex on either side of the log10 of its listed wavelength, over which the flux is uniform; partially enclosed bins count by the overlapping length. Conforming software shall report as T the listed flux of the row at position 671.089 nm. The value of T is 41.16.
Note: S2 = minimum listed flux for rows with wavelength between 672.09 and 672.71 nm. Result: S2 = 33.24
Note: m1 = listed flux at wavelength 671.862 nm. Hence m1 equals 34.73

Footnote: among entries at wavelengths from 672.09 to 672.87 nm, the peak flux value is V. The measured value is 40.31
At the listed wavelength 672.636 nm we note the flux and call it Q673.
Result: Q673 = 37.12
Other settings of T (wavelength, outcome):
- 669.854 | 41.05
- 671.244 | 40.31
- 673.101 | 37.94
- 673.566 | 36.69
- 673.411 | 36.24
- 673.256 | 36.03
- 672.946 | 36.48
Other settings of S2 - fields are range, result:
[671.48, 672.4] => 30.58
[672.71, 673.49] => 35.95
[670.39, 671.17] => 38.58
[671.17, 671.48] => 39.1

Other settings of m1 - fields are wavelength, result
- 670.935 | 42.25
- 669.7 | 37.21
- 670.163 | 39.2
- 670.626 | 40.8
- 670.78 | 38.58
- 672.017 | 30.58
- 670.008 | 38.03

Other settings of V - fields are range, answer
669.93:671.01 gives 42.25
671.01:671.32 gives 41.16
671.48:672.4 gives 38.97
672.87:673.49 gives 37.94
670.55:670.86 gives 40.8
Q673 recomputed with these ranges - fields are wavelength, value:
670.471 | 40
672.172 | 33.24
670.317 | 40.84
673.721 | 40.83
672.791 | 35.95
